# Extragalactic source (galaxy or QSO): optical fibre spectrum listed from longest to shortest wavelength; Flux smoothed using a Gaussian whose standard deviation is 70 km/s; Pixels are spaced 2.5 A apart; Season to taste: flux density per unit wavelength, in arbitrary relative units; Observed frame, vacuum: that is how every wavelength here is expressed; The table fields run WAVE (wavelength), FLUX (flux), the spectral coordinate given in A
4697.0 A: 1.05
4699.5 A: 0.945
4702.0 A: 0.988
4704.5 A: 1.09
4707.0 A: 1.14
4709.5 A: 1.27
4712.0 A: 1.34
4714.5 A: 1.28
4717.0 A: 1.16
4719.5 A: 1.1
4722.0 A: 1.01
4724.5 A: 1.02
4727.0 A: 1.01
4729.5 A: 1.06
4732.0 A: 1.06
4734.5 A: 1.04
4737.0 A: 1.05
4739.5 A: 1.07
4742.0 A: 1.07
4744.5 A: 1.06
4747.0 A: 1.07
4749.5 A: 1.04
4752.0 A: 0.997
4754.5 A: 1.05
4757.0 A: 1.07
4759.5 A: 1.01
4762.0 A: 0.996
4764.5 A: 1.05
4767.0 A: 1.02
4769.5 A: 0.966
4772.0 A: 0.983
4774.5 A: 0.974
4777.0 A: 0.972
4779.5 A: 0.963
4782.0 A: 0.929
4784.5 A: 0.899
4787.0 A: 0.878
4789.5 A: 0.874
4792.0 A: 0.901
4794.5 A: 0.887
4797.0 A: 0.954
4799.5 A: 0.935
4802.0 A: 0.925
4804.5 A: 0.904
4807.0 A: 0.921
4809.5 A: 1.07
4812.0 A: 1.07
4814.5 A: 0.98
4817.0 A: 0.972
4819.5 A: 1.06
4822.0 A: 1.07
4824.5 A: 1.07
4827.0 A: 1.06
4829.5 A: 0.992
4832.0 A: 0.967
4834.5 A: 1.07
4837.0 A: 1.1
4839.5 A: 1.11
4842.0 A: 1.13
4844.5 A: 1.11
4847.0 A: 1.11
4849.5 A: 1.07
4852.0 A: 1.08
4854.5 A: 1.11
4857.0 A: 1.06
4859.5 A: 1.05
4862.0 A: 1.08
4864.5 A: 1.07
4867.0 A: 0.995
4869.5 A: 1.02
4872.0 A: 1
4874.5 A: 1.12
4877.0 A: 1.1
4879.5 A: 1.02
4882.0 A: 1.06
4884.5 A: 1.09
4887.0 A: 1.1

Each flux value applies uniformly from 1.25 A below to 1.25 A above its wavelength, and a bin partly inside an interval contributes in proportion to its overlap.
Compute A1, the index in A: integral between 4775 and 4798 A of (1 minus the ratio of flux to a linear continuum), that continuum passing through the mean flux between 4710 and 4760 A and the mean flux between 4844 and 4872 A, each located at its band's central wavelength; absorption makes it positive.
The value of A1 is 3.3 A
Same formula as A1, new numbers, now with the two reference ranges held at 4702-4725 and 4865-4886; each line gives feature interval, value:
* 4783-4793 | 2.0 A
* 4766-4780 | 1.7 A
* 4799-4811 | 1.5 A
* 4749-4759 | 0.8 A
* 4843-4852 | -0.2 A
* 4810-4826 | 0.7 A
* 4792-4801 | 1.5 A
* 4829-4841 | 0.3 A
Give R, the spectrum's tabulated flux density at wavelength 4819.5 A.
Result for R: 1.06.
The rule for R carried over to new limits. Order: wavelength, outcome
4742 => 1.07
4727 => 1.01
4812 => 1.07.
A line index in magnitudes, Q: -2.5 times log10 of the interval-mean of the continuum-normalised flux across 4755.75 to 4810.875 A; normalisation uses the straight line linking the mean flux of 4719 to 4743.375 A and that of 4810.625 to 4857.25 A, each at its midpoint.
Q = 0.104 mag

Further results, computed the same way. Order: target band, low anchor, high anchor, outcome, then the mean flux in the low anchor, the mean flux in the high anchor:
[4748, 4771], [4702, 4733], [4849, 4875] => 0.08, 1.12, 1.06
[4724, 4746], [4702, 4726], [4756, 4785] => 0.04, 1.15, 0.988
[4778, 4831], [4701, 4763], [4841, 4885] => 0.12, 1.08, 1.07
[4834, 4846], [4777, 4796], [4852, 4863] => -0.07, 0.91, 1.08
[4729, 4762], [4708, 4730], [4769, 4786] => 0.01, 1.14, 0.954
